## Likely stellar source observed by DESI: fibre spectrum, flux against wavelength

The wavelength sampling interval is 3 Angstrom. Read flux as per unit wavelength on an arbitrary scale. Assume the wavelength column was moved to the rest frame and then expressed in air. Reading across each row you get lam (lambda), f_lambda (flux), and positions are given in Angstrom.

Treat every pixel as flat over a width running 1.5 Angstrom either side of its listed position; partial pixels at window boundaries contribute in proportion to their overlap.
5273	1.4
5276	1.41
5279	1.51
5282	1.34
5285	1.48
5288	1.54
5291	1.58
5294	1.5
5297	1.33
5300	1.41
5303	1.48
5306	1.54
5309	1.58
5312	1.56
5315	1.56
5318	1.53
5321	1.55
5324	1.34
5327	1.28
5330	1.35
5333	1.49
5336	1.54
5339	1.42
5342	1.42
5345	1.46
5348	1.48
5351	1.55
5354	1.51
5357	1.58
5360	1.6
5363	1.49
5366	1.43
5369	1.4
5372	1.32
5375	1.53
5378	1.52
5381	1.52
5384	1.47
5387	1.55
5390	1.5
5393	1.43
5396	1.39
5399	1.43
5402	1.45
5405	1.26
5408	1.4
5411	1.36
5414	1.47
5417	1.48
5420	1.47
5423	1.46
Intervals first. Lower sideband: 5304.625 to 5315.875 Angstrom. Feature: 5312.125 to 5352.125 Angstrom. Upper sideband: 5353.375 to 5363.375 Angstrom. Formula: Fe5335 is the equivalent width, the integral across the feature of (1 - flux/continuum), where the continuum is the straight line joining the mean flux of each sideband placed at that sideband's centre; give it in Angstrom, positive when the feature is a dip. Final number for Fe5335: 2.5 Angstrom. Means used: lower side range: 1.56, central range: 1.46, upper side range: 1.55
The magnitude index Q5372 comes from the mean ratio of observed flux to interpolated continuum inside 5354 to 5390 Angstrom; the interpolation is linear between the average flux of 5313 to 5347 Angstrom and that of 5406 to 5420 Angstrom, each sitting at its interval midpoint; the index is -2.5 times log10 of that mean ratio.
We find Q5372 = -0.04 mag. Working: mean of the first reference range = 1.45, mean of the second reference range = 1.43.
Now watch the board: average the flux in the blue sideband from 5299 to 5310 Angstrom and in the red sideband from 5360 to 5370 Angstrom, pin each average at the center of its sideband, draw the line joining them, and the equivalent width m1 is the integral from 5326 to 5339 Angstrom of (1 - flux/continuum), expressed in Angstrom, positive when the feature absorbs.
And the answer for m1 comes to 0.57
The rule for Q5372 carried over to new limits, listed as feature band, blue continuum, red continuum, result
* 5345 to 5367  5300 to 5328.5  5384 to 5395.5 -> -0.02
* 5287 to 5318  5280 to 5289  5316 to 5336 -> -0.05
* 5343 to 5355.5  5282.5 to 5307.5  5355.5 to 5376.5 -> -0.01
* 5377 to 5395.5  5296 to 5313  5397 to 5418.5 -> -0.05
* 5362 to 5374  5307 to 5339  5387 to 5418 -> 0.03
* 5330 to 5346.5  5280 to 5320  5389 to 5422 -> 0.01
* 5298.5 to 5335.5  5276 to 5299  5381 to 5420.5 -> -0.01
